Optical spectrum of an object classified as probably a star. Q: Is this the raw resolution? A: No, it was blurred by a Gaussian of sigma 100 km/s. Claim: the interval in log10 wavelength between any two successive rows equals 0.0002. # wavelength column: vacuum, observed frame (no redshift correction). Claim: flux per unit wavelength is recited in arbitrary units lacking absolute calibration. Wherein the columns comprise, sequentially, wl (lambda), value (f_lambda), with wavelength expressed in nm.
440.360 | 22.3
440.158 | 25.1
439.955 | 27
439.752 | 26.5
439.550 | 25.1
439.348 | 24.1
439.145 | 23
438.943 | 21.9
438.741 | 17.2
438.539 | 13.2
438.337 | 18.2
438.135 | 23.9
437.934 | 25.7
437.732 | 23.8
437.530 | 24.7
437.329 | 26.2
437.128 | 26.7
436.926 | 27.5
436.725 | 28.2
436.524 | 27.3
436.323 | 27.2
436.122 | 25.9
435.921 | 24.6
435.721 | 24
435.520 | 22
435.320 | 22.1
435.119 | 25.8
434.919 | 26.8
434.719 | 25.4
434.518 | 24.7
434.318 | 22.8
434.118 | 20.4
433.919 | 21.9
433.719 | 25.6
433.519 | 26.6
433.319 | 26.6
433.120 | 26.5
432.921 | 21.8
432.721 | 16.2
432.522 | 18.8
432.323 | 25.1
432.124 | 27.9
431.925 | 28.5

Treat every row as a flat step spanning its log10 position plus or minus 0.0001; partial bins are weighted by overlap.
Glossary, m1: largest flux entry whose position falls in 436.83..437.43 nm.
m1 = 27.5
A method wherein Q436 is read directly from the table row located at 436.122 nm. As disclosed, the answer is 25.9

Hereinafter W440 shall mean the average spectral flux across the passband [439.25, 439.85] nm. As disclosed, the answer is 25.3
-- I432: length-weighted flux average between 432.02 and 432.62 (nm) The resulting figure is 24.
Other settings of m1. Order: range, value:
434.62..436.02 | 26.8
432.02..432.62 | 27.9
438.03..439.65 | 25.1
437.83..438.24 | 25.7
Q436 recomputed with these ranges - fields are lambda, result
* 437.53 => 24.7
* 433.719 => 25.6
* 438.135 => 23.9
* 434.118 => 20.4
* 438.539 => 13.2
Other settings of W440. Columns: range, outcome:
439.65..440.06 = 26.7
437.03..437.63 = 25.9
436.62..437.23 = 27.5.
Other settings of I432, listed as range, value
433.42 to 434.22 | 23.6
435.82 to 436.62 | 26.3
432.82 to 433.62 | 25.4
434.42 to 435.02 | 25.6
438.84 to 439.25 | 22.4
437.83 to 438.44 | 22.6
